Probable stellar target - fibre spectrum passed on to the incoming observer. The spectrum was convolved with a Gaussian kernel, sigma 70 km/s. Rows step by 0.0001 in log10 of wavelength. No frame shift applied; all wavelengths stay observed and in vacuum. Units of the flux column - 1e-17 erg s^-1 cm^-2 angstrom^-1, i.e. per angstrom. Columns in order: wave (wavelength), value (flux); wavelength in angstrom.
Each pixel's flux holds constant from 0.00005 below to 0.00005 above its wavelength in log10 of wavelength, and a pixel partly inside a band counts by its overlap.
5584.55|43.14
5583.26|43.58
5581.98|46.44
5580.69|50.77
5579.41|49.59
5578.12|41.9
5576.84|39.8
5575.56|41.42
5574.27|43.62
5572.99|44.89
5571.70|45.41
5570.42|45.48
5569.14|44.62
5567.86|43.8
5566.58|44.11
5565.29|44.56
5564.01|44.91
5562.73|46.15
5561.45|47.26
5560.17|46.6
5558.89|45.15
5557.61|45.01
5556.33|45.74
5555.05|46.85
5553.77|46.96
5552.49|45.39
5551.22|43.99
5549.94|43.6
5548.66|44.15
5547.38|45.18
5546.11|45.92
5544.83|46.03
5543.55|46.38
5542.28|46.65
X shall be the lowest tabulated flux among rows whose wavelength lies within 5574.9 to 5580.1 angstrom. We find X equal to 39.8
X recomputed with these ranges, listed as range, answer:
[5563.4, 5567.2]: 44.11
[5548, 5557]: 43.6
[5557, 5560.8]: 45.01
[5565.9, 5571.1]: 43.8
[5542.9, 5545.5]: 46.03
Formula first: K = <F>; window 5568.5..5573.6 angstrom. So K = 45.1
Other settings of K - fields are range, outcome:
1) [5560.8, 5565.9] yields 45.8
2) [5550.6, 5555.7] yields 45.9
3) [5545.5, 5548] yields 45.7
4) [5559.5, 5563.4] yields 46.7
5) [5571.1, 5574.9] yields 44.6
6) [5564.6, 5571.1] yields 44.5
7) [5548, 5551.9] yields 44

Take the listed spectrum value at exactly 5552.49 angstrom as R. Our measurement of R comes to 45.39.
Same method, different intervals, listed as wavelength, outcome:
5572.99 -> 44.89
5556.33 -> 45.74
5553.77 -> 46.96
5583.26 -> 43.58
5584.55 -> 43.14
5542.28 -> 46.65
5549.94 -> 43.6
